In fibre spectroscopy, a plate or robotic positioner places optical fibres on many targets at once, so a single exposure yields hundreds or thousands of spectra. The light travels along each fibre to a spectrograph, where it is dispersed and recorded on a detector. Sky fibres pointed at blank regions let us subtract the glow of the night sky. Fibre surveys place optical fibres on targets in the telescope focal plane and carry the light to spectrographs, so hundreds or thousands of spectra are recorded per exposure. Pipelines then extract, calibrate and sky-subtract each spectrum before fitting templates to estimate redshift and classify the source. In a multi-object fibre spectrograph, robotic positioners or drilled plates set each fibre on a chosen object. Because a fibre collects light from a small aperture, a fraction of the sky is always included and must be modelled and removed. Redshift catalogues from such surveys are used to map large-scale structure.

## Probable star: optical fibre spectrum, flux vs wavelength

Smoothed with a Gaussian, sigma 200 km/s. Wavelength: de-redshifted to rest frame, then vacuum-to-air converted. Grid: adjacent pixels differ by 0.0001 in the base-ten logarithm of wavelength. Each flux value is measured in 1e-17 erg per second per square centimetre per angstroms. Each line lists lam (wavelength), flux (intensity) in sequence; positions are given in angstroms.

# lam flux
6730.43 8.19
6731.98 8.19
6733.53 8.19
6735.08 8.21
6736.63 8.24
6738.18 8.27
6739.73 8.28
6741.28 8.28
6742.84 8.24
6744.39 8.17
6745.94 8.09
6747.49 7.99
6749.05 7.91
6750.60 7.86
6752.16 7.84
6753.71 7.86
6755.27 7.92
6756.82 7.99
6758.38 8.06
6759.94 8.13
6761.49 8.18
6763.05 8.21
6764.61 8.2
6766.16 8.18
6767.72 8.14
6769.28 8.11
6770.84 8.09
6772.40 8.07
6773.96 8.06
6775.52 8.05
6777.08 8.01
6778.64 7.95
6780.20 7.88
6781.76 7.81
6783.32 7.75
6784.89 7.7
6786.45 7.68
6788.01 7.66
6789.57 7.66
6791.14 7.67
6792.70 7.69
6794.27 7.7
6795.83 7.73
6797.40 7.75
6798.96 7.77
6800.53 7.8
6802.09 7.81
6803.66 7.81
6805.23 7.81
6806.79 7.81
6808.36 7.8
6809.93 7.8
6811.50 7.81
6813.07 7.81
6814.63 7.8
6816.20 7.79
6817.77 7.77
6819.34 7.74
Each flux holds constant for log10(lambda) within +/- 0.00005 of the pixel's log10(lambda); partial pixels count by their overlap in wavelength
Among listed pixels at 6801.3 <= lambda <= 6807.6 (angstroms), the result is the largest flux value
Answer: 7.81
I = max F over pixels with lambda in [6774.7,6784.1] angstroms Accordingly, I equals 8.05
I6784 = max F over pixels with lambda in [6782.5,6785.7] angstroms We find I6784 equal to 7.75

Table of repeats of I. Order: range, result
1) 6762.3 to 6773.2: 8.21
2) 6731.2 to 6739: 8.27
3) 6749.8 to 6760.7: 8.13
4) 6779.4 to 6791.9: 7.88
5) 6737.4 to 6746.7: 8.28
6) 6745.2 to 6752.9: 8.09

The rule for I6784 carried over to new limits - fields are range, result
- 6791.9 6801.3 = 7.8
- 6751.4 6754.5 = 7.86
